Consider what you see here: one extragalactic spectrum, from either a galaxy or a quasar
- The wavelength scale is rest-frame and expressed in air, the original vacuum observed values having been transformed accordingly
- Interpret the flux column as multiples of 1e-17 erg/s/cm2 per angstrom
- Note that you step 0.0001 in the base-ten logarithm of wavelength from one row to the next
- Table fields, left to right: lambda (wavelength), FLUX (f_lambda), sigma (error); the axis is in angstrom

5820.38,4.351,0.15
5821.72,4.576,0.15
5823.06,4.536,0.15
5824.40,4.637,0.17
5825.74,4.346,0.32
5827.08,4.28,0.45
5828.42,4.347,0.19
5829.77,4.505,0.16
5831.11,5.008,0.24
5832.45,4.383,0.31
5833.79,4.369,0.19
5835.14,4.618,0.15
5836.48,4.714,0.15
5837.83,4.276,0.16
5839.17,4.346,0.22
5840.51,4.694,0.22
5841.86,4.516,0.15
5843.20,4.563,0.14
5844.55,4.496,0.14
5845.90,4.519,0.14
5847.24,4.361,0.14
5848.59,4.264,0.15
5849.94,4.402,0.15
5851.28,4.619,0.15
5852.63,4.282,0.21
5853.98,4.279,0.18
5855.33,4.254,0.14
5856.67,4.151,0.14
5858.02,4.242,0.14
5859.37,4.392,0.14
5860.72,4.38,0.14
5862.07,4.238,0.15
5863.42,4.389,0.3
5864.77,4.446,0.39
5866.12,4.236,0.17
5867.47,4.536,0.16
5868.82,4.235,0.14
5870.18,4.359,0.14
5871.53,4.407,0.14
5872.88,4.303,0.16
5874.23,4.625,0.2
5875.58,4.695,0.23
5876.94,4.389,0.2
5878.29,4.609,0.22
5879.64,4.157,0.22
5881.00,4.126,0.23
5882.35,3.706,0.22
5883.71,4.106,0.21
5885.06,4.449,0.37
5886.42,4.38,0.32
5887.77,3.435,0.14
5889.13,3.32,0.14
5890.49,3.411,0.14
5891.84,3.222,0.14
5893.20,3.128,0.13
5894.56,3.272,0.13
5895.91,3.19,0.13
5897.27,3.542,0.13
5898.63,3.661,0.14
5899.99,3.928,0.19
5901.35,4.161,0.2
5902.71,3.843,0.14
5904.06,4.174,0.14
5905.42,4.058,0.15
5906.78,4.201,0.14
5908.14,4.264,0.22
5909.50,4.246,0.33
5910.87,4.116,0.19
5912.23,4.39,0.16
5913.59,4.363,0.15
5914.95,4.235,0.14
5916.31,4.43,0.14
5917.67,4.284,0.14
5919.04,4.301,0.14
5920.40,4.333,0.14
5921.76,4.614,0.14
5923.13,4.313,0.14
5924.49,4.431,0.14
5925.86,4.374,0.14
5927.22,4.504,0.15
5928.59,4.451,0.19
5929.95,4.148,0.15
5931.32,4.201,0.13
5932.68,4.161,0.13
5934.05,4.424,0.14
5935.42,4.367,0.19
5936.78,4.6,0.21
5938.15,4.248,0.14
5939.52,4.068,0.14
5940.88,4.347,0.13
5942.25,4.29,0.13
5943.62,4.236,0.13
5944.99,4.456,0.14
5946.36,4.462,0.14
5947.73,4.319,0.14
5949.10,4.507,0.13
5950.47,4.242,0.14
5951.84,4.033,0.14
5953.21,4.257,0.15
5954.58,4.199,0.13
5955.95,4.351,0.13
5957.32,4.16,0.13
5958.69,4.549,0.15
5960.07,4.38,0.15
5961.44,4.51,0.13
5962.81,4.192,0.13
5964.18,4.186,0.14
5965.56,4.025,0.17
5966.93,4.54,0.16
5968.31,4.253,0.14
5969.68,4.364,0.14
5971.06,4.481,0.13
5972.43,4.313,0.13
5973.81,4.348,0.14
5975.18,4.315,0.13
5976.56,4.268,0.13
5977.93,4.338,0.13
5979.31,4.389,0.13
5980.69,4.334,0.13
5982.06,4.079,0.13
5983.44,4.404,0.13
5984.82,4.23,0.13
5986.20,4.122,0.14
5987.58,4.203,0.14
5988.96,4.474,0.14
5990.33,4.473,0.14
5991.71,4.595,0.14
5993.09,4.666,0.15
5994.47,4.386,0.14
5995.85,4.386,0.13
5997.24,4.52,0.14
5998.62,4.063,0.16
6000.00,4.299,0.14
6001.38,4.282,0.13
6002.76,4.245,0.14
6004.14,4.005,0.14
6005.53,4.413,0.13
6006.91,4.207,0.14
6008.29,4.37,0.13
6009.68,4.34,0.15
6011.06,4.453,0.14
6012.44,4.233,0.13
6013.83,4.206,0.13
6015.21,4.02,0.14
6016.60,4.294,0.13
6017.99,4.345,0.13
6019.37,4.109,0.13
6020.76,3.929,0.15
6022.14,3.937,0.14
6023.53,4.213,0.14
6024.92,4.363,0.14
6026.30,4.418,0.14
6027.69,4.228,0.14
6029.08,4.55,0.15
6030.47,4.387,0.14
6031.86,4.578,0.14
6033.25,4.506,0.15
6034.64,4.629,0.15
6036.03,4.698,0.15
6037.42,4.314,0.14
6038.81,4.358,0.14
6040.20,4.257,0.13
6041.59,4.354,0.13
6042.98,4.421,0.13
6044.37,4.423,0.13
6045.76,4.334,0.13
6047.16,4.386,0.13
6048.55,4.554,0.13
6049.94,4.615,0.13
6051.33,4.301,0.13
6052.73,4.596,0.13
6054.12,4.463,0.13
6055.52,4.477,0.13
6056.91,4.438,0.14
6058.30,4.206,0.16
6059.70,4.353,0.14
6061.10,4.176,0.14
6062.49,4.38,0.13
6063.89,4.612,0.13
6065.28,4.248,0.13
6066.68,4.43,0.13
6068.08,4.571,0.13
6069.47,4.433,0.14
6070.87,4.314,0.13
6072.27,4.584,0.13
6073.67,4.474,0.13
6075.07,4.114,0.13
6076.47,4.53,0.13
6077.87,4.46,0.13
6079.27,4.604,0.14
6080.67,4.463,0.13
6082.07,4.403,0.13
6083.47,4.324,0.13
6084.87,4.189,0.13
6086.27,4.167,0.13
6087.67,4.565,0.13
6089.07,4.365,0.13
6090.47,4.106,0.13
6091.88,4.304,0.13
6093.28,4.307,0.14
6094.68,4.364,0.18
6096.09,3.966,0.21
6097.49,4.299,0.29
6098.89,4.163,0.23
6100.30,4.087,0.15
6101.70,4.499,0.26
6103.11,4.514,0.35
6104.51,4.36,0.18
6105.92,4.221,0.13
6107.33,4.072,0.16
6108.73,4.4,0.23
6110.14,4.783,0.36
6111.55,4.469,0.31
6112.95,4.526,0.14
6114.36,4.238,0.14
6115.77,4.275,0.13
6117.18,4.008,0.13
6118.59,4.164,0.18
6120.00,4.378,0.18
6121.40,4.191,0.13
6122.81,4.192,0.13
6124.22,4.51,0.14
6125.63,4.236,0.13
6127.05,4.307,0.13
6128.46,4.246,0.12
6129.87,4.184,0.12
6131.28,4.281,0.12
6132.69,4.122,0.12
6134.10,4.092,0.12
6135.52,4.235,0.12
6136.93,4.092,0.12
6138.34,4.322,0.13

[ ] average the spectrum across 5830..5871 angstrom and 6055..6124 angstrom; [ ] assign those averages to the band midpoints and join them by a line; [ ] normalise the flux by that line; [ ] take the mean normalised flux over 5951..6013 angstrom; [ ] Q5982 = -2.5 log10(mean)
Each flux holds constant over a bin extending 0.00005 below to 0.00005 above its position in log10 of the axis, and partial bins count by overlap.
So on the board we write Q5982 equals 0.02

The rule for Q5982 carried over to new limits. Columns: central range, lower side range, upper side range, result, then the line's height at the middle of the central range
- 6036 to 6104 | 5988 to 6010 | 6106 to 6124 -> -0.01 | 4.33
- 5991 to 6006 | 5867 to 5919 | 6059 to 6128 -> -0.04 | 4.2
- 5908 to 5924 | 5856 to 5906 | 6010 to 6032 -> -0.06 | 4.1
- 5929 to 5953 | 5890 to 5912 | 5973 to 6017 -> -0.08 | 4.01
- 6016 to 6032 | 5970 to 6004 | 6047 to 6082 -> 0.03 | 4.38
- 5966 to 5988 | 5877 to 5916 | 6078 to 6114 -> -0.05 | 4.1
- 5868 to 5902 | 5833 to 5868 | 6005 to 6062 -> 0.12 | 4.4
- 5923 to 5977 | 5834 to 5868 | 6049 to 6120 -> 0.02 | 4.39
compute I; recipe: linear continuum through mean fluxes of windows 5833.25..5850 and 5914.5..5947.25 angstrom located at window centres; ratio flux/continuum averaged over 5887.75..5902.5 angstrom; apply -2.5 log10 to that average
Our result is 0.25 mag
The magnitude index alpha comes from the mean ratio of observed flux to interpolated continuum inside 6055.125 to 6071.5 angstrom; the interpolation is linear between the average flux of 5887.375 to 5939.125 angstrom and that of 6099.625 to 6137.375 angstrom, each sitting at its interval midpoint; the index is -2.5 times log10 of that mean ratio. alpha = -0.04 mag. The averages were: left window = 4.07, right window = 4.29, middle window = 4.39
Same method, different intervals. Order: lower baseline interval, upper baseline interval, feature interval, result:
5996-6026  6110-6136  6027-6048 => -0.05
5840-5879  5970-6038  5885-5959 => 0.06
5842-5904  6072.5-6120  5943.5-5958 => -0.02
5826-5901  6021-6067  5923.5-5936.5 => -0.02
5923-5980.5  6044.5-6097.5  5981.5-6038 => 0.01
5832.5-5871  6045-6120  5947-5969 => 0.02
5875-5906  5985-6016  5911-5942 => -0.09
